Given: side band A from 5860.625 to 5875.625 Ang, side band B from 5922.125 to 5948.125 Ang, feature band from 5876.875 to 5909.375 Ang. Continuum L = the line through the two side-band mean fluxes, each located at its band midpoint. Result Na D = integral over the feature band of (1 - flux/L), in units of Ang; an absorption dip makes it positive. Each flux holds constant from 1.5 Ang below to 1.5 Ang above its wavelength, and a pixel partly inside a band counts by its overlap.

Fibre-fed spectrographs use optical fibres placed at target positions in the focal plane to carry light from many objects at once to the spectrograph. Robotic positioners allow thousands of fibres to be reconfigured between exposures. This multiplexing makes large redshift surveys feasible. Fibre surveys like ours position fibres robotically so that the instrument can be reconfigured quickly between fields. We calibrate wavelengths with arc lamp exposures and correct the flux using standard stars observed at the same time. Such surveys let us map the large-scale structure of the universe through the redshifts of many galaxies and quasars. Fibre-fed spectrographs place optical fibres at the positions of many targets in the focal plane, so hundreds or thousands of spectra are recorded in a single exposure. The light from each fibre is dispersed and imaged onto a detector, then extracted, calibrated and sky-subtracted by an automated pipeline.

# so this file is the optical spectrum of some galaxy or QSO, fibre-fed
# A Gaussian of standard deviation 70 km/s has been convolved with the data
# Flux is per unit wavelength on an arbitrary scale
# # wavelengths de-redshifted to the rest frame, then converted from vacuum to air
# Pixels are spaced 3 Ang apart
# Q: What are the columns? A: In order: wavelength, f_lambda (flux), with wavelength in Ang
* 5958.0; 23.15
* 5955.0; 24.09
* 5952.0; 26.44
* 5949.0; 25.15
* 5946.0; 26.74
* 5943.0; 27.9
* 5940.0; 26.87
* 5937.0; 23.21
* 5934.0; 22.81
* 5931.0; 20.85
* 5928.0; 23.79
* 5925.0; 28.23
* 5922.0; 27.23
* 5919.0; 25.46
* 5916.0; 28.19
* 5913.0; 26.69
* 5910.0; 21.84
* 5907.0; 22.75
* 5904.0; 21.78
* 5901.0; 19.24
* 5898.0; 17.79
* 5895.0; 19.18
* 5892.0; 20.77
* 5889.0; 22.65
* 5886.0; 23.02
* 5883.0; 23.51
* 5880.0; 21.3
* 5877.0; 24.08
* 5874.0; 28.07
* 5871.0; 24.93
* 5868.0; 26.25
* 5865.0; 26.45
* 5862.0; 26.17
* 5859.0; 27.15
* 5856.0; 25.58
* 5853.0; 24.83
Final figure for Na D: 5.7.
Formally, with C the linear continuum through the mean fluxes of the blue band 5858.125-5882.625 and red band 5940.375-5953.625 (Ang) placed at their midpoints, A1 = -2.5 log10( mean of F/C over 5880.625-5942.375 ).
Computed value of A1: 0.12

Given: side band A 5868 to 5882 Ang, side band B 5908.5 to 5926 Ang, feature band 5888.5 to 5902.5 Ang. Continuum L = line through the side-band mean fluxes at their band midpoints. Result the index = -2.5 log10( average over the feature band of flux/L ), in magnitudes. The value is 0.276 mag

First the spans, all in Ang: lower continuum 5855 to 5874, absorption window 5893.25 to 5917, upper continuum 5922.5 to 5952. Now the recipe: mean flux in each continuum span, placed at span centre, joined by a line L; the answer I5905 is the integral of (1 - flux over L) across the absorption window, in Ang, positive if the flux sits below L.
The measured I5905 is 3.3 Ang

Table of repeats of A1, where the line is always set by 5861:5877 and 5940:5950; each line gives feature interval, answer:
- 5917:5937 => 0.08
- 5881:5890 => 0.15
